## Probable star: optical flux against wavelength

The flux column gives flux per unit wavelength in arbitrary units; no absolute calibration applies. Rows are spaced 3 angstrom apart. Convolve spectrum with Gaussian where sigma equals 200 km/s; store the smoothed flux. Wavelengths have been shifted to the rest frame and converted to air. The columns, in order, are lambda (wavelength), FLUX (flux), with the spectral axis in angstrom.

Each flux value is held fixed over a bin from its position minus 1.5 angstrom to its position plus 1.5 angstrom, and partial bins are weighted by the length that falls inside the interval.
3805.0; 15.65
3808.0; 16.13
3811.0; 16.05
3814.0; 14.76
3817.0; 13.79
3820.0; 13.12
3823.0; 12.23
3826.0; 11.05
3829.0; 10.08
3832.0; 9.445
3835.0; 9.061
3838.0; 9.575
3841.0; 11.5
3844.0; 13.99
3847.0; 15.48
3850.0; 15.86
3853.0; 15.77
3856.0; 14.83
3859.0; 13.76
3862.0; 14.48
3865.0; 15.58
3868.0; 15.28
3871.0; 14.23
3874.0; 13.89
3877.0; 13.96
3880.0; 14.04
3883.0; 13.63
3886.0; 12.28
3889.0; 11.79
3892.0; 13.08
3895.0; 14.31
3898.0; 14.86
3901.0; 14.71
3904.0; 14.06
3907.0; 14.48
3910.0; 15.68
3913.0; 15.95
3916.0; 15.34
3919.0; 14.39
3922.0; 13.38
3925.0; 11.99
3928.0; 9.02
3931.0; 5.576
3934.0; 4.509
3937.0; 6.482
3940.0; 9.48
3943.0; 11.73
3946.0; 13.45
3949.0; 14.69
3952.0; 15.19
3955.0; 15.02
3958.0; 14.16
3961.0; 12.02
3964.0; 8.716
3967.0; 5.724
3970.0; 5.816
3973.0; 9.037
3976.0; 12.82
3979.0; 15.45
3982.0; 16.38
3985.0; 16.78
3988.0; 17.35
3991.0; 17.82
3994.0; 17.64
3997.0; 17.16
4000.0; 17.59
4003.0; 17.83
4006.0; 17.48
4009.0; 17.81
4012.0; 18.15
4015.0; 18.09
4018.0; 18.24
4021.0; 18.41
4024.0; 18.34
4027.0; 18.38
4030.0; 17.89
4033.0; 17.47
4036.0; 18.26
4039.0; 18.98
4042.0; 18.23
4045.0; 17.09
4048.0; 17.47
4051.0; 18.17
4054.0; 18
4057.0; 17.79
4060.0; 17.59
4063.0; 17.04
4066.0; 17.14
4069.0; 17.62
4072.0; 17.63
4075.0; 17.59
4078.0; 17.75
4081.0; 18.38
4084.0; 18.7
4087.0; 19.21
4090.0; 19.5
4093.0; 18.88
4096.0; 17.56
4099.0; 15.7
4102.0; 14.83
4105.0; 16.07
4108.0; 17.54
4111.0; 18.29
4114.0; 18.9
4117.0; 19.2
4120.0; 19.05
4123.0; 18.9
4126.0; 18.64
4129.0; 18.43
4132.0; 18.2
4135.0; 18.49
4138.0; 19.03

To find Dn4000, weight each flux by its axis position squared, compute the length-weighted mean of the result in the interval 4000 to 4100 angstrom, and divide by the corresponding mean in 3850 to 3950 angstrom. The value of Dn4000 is 1.48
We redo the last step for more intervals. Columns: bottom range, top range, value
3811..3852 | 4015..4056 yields 1.61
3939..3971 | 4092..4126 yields 1.66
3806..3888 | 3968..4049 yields 1.34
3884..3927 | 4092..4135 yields 1.42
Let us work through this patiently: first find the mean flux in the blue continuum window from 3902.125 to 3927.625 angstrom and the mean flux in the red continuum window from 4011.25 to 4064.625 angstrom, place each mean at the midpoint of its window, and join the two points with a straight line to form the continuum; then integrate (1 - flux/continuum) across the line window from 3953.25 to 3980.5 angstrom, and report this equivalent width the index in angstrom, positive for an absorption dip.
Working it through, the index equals 8.2 angstrom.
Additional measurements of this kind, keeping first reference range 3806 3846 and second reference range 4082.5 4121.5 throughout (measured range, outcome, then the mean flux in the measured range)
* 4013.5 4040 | -2.8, 18.2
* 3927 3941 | 7.4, 6.85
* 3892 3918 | -1.4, 14.8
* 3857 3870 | -1.5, 14.8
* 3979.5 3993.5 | -1.2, 17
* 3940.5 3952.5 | 1.3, 13.3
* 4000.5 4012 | -1.2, 17.8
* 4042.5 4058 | -0.7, 17.7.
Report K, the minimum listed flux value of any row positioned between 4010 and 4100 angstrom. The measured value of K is 15.7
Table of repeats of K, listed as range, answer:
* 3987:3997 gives 17.16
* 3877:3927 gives 11.79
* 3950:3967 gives 5.724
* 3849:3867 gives 13.76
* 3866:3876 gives 13.89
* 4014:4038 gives 17.47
